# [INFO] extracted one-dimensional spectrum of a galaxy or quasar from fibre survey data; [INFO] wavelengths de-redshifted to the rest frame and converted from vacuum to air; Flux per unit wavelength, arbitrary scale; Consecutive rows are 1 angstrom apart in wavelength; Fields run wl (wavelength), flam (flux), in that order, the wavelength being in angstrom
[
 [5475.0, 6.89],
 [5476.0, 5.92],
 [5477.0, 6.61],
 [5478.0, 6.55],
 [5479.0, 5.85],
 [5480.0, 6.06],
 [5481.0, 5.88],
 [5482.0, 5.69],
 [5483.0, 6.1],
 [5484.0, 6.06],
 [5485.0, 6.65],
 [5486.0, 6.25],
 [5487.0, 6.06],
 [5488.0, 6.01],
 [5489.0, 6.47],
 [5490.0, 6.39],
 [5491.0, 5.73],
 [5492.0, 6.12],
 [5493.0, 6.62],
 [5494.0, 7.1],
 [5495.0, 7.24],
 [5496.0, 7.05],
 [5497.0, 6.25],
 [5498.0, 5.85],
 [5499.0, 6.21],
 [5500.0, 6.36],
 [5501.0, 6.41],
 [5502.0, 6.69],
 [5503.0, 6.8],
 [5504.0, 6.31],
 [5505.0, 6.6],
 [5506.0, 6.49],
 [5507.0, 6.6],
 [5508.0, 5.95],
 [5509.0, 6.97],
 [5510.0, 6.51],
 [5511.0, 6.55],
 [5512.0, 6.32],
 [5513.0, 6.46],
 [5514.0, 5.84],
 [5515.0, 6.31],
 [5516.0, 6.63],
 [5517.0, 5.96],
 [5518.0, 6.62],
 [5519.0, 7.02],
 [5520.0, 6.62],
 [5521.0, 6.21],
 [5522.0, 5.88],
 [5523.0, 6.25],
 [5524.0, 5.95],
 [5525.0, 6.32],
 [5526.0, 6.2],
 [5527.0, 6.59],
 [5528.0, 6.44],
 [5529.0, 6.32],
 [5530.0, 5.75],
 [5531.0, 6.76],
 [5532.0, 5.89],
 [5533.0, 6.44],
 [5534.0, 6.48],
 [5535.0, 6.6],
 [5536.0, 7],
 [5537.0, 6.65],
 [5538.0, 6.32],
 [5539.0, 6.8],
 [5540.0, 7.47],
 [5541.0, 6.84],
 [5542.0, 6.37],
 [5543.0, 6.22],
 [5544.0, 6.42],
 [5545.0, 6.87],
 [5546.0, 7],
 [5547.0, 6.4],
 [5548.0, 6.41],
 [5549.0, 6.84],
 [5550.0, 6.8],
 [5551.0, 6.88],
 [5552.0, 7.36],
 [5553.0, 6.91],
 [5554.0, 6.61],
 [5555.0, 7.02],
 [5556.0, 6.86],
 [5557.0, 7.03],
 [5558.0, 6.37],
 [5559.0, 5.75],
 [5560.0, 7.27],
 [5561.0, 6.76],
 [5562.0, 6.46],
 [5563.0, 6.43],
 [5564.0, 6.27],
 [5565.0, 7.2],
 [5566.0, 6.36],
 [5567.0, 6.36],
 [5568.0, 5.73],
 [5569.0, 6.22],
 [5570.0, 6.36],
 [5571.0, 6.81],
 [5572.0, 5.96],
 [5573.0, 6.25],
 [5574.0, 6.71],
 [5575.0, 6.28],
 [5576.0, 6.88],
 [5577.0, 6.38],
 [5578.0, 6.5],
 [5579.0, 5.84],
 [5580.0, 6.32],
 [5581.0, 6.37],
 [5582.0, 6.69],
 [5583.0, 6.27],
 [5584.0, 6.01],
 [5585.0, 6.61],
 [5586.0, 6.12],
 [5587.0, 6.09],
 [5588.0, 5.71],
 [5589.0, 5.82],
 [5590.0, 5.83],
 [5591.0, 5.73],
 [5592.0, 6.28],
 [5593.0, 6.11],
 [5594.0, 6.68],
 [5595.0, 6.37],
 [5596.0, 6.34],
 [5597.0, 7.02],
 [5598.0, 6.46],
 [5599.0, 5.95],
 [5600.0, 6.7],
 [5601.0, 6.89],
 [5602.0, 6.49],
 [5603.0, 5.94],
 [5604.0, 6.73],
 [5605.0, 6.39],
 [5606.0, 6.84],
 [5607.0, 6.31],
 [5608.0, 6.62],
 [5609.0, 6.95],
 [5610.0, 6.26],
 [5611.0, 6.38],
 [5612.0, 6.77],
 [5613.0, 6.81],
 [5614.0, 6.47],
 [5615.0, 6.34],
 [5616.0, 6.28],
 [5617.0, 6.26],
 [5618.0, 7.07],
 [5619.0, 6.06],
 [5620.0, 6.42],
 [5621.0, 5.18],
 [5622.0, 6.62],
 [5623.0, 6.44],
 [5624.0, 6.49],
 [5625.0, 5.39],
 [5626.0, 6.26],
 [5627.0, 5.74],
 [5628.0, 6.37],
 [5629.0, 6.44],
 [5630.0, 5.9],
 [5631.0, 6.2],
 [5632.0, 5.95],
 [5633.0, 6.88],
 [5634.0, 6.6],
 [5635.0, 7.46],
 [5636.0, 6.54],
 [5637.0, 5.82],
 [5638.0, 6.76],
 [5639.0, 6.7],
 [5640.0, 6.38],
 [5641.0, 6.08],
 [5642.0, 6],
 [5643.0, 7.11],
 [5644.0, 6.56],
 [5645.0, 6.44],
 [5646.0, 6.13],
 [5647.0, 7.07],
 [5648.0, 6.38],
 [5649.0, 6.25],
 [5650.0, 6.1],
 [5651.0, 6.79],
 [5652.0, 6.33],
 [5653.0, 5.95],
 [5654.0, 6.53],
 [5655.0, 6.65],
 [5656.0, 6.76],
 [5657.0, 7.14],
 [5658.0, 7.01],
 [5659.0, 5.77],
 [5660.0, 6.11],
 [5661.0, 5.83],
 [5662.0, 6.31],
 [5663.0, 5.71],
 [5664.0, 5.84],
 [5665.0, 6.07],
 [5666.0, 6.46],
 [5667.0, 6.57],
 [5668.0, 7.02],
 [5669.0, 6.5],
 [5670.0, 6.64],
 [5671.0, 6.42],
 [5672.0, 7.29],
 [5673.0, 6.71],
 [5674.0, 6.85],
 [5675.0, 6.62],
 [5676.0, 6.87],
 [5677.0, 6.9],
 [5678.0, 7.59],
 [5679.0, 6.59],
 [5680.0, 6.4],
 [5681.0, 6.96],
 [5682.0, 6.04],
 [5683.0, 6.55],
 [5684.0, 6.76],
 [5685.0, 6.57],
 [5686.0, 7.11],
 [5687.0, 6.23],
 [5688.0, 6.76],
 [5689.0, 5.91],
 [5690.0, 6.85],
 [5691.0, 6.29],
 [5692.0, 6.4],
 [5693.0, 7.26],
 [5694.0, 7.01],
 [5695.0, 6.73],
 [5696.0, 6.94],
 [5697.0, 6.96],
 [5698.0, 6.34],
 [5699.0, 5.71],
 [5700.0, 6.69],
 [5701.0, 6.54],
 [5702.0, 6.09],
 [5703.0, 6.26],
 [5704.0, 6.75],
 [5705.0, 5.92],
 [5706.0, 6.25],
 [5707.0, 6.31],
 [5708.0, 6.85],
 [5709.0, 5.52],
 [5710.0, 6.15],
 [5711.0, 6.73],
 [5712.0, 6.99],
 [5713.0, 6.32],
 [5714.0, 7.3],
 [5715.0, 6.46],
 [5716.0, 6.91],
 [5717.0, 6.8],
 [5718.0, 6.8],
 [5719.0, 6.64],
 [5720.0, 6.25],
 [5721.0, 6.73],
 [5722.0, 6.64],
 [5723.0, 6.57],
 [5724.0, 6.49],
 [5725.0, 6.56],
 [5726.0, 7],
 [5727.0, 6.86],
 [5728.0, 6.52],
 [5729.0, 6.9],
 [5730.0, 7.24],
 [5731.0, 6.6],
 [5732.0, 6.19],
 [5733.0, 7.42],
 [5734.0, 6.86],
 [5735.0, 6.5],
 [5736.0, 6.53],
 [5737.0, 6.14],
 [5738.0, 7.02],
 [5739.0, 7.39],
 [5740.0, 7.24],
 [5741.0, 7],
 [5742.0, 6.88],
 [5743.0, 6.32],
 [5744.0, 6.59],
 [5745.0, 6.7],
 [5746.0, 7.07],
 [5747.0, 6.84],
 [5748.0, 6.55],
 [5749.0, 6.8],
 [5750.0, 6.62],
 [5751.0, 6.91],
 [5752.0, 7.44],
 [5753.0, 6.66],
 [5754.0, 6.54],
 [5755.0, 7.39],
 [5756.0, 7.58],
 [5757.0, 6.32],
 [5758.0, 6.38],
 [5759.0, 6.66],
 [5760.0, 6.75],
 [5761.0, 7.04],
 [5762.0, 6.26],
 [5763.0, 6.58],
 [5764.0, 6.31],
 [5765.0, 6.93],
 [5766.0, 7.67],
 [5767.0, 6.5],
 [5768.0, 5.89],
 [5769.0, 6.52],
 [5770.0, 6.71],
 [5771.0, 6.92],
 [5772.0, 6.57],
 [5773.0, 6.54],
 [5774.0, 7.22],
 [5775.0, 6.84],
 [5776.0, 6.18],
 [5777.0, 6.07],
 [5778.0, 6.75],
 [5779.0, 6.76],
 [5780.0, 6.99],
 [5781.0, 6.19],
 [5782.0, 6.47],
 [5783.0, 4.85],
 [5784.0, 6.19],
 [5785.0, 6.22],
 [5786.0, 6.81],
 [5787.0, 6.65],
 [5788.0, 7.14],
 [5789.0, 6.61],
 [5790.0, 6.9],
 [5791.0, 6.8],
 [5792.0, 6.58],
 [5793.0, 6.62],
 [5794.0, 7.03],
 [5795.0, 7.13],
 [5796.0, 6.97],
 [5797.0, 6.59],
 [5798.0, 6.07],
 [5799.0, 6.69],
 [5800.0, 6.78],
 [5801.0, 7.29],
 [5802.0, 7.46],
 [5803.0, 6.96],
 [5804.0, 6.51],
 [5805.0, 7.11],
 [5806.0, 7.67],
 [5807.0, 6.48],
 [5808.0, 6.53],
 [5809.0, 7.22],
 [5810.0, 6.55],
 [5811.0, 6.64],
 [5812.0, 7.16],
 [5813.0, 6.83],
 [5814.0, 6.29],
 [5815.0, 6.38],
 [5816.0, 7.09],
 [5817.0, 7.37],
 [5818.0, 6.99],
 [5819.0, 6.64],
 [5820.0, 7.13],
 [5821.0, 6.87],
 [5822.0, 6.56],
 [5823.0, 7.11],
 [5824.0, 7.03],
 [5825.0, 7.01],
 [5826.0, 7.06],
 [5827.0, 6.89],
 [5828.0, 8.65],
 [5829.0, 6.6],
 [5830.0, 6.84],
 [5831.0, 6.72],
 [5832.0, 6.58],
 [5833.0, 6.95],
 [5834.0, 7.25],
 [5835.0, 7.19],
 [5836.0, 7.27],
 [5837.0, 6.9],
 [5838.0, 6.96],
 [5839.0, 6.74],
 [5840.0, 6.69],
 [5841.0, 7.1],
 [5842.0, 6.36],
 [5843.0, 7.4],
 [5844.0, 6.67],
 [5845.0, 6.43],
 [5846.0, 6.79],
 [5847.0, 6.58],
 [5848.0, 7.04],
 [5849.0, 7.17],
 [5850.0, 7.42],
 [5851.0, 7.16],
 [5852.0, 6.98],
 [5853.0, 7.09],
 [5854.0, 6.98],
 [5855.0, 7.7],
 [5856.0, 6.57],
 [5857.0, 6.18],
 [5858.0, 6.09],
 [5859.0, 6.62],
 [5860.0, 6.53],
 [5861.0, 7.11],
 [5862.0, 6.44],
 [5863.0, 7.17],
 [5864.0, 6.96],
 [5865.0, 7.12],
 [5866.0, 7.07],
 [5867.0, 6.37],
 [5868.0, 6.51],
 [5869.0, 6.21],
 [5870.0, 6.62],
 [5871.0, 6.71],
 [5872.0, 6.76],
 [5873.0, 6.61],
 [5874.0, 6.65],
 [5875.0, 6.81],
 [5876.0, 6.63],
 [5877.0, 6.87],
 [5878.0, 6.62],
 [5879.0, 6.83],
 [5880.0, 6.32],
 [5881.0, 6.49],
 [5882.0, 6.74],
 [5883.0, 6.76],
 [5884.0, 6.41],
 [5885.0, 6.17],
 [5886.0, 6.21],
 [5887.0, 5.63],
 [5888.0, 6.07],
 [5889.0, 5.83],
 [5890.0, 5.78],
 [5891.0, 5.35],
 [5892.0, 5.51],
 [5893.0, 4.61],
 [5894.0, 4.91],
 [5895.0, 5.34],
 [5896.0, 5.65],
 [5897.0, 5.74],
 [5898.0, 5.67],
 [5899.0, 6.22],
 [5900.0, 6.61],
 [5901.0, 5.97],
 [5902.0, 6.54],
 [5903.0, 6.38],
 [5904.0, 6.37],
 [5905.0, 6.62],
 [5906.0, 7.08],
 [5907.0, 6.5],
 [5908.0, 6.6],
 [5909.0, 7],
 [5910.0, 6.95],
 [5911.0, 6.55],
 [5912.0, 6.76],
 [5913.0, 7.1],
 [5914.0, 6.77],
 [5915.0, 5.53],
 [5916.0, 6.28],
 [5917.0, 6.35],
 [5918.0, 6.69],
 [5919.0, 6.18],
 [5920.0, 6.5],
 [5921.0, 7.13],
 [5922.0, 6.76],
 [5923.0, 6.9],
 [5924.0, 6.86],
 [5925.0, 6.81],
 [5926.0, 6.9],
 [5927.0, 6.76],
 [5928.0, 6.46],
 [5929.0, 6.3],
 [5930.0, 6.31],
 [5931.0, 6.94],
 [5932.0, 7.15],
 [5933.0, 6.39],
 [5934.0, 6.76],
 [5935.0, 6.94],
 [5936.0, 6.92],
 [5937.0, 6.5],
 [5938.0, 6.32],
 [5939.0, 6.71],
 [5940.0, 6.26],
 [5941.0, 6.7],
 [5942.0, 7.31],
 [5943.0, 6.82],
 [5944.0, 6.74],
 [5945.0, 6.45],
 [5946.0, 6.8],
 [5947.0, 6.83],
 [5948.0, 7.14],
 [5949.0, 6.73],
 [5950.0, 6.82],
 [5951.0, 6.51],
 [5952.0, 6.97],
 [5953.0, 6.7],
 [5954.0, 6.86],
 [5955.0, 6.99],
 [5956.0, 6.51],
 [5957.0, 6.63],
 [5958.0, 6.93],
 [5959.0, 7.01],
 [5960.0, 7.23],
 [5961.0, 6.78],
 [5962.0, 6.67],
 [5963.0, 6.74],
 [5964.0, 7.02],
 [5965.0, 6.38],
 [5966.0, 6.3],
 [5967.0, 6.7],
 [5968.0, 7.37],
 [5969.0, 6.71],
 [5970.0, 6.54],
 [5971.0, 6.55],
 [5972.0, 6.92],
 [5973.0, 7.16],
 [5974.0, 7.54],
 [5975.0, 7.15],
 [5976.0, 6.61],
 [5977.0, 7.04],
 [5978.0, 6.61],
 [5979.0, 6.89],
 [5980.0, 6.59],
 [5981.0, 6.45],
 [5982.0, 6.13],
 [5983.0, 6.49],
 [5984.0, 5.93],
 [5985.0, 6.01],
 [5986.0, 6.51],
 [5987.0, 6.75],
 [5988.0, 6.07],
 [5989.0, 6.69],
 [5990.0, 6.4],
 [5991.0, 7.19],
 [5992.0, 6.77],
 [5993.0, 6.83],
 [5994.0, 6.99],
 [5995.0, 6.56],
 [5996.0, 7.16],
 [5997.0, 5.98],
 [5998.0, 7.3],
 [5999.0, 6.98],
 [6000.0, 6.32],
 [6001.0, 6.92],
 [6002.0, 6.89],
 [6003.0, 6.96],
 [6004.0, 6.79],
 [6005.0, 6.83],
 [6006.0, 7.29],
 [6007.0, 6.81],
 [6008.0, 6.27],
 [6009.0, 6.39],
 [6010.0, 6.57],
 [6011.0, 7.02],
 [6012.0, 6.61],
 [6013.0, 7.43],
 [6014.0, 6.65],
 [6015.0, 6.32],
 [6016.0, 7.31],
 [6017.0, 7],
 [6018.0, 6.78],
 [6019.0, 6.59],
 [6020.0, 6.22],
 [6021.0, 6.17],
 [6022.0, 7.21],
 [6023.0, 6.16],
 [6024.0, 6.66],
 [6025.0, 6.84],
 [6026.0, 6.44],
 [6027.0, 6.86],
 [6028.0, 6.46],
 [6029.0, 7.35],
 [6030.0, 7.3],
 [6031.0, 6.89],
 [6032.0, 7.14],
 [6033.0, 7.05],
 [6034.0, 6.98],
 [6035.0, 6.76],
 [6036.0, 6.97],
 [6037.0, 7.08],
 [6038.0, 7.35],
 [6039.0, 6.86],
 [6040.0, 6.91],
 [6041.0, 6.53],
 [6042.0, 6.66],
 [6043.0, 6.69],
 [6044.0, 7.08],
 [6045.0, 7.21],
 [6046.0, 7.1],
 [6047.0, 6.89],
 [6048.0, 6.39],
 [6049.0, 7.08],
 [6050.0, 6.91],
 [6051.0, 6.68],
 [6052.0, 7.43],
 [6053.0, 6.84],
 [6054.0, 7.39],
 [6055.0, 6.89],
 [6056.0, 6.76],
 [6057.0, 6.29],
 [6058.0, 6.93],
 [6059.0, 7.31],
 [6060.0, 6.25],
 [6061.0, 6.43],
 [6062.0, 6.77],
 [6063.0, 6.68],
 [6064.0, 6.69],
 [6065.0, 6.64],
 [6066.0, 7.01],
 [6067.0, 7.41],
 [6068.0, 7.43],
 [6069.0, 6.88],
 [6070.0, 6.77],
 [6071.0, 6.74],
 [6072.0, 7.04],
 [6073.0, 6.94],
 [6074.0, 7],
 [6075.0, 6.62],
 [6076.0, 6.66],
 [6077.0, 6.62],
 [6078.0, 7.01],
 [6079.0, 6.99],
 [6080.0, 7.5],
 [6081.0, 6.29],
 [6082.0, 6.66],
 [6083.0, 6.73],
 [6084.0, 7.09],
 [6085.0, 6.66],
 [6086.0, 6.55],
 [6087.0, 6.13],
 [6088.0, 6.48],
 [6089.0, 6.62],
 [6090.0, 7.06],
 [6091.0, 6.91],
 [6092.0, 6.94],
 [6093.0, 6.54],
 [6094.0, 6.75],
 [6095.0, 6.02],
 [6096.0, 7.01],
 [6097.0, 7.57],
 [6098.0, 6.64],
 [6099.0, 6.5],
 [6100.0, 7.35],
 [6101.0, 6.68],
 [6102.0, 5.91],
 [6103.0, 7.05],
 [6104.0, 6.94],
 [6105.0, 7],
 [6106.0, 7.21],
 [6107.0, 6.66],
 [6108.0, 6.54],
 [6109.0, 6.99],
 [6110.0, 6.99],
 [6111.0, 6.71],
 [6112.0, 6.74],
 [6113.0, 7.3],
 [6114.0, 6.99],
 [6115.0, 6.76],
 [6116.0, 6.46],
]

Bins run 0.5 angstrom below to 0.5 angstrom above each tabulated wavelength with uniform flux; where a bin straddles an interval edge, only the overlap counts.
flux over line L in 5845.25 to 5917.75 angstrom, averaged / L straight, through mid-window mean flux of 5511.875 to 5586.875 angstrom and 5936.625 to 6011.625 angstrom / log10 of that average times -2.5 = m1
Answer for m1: 0.03 mag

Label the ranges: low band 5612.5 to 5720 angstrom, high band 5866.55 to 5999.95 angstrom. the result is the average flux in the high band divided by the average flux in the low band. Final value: 1.01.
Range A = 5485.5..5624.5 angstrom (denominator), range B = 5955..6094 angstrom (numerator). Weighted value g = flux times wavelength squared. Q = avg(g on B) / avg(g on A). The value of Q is 1.2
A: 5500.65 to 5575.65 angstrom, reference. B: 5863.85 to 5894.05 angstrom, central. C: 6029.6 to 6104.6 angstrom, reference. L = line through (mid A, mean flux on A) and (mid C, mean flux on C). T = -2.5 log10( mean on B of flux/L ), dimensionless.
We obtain 0.06 mag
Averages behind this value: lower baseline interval 6.51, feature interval 6.34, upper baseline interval 6.85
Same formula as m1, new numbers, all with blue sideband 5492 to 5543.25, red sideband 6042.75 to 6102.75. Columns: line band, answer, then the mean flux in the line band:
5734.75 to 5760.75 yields -0.03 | 6.81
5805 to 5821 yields -0.03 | 6.87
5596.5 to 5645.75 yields 0.02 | 6.42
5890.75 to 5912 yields 0.10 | 6.13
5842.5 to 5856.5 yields -0.05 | 7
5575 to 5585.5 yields 0.02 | 6.38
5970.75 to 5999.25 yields 0.01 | 6.7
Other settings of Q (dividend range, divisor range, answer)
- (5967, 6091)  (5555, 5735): 1.20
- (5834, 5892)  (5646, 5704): 1.09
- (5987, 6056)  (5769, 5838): 1.08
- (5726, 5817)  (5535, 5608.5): 1.11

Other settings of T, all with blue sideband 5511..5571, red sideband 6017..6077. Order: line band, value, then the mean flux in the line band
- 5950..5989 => 0.01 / 6.71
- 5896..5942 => 0.03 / 6.57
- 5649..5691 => 0.01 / 6.53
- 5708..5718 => 0.01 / 6.6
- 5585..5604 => 0.05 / 6.27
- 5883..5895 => 0.18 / 5.71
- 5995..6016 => 0.01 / 6.78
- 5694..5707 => 0.03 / 6.45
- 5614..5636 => 0.04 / 6.31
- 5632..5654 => 0.02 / 6.48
